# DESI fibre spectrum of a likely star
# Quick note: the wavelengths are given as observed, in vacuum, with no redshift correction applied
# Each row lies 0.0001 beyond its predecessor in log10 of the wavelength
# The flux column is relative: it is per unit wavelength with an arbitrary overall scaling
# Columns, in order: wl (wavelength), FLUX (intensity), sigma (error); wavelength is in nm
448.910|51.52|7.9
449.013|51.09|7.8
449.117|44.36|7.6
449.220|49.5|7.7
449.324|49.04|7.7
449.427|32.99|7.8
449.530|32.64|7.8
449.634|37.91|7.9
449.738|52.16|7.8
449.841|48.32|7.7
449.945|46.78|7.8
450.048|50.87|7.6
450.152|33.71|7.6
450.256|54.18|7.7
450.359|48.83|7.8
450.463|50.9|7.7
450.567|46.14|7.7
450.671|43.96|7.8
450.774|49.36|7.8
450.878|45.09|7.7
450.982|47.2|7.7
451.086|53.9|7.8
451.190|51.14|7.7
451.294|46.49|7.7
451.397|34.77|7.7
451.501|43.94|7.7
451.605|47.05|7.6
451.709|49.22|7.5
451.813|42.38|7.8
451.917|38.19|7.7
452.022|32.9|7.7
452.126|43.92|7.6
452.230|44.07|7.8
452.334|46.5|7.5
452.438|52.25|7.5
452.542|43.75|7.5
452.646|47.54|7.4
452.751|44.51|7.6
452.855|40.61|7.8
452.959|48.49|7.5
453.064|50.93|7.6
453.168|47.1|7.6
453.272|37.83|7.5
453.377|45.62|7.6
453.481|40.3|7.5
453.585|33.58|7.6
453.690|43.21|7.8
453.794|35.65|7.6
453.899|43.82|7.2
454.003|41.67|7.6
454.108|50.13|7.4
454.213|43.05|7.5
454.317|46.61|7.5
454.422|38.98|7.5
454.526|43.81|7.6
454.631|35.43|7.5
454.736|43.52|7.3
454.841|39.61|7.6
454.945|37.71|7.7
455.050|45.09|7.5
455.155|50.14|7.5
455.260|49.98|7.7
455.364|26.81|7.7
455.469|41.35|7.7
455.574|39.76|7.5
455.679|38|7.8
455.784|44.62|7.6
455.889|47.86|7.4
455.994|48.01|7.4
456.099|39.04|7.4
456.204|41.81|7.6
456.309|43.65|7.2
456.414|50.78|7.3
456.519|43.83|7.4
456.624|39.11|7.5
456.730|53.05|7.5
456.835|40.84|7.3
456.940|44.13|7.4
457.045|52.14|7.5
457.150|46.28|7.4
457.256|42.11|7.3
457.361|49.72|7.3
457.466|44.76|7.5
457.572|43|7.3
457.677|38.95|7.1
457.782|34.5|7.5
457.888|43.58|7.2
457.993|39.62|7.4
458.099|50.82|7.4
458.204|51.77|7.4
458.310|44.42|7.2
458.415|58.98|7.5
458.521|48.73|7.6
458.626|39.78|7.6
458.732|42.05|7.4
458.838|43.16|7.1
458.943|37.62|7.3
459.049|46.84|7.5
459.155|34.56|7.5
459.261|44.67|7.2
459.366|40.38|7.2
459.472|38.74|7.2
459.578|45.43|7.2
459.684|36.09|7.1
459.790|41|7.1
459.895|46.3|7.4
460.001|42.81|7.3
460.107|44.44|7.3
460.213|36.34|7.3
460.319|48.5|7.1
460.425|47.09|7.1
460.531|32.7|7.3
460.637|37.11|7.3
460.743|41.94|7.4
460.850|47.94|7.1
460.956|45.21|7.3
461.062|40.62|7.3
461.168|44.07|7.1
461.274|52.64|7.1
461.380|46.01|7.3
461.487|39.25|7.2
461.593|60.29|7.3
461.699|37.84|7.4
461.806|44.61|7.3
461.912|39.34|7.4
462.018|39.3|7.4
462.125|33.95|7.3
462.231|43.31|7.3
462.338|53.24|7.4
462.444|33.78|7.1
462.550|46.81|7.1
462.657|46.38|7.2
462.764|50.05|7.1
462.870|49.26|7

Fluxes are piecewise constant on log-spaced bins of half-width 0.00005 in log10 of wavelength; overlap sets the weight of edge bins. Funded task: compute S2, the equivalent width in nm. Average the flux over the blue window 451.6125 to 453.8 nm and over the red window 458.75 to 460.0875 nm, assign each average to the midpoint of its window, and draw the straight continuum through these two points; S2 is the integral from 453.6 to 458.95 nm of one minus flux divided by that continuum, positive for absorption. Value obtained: -0.14 nm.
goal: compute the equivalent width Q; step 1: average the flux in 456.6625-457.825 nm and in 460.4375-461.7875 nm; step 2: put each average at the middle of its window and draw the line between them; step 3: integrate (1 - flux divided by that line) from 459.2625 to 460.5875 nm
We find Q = 0.07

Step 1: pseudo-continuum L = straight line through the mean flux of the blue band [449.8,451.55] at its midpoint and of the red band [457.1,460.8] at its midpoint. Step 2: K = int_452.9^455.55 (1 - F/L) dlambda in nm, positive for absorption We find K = 0.16 nm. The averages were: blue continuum 46.8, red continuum 43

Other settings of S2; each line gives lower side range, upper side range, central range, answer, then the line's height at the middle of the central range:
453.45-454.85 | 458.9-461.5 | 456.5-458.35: -0.12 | 42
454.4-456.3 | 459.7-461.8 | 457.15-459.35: -0.06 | 42.8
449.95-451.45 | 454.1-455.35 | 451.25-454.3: 0.09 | 44.9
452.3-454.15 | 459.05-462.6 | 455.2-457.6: -0.03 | 43.5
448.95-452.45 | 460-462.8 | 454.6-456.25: 0.10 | 44.5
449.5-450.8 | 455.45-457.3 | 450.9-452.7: 0.02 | 45.5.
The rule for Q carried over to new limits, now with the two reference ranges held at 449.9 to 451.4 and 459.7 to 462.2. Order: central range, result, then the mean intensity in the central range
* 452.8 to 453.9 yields 0.09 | 42.4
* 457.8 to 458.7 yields -0.05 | 46.6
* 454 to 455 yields 0.08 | 42.1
